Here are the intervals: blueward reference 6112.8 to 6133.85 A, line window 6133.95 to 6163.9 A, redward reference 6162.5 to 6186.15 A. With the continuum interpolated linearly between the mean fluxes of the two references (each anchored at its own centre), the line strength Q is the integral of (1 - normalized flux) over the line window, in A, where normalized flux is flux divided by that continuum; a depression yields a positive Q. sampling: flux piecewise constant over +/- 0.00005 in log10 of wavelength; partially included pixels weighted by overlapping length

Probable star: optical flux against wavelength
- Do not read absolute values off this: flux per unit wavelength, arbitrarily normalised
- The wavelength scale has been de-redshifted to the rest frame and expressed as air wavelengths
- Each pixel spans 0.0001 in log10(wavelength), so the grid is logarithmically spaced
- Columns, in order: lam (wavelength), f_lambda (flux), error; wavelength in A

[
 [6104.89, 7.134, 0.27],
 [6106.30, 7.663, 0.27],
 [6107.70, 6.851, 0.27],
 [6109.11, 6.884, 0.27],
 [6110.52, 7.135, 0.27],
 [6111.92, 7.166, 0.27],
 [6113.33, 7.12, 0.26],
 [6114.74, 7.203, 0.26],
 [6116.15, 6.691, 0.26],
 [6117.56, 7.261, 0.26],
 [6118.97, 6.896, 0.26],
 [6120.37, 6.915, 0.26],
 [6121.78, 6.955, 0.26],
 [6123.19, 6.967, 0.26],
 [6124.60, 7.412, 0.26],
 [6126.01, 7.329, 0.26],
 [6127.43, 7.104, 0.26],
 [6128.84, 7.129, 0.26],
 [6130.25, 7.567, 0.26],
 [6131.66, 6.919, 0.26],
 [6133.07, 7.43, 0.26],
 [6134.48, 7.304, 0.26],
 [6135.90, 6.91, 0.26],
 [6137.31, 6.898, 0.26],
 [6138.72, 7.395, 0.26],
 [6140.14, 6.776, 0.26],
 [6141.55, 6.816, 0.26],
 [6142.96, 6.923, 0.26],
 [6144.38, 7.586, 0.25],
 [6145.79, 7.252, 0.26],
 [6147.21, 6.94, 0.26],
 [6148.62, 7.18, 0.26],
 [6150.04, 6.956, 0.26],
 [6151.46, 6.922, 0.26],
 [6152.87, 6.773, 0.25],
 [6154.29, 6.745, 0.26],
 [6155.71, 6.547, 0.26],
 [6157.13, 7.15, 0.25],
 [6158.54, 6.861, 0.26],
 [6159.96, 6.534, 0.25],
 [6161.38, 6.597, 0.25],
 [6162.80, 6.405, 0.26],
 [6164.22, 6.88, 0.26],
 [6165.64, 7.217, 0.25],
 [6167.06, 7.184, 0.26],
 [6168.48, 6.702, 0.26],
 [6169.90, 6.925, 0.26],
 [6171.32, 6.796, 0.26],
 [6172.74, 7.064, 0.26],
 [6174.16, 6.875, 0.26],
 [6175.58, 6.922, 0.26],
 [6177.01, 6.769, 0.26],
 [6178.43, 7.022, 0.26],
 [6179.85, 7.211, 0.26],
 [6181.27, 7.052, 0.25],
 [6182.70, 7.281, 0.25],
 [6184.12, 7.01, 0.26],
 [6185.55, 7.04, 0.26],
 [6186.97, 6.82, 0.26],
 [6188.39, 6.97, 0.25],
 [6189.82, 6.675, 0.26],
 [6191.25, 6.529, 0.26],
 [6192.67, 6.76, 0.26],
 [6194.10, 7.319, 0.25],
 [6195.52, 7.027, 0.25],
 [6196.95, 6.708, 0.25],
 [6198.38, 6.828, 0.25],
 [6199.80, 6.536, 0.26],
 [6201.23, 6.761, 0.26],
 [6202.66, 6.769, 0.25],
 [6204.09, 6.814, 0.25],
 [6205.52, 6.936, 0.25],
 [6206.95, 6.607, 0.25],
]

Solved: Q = 0.53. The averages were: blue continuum 7.13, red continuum 6.97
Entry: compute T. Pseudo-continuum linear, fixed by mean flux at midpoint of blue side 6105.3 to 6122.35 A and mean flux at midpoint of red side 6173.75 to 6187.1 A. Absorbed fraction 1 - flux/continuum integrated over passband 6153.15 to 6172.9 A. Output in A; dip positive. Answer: 0.6 A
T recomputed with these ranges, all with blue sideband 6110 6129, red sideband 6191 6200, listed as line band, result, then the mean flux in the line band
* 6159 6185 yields 0.0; 6.91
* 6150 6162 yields 0.3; 6.78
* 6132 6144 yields -0.1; 7.07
